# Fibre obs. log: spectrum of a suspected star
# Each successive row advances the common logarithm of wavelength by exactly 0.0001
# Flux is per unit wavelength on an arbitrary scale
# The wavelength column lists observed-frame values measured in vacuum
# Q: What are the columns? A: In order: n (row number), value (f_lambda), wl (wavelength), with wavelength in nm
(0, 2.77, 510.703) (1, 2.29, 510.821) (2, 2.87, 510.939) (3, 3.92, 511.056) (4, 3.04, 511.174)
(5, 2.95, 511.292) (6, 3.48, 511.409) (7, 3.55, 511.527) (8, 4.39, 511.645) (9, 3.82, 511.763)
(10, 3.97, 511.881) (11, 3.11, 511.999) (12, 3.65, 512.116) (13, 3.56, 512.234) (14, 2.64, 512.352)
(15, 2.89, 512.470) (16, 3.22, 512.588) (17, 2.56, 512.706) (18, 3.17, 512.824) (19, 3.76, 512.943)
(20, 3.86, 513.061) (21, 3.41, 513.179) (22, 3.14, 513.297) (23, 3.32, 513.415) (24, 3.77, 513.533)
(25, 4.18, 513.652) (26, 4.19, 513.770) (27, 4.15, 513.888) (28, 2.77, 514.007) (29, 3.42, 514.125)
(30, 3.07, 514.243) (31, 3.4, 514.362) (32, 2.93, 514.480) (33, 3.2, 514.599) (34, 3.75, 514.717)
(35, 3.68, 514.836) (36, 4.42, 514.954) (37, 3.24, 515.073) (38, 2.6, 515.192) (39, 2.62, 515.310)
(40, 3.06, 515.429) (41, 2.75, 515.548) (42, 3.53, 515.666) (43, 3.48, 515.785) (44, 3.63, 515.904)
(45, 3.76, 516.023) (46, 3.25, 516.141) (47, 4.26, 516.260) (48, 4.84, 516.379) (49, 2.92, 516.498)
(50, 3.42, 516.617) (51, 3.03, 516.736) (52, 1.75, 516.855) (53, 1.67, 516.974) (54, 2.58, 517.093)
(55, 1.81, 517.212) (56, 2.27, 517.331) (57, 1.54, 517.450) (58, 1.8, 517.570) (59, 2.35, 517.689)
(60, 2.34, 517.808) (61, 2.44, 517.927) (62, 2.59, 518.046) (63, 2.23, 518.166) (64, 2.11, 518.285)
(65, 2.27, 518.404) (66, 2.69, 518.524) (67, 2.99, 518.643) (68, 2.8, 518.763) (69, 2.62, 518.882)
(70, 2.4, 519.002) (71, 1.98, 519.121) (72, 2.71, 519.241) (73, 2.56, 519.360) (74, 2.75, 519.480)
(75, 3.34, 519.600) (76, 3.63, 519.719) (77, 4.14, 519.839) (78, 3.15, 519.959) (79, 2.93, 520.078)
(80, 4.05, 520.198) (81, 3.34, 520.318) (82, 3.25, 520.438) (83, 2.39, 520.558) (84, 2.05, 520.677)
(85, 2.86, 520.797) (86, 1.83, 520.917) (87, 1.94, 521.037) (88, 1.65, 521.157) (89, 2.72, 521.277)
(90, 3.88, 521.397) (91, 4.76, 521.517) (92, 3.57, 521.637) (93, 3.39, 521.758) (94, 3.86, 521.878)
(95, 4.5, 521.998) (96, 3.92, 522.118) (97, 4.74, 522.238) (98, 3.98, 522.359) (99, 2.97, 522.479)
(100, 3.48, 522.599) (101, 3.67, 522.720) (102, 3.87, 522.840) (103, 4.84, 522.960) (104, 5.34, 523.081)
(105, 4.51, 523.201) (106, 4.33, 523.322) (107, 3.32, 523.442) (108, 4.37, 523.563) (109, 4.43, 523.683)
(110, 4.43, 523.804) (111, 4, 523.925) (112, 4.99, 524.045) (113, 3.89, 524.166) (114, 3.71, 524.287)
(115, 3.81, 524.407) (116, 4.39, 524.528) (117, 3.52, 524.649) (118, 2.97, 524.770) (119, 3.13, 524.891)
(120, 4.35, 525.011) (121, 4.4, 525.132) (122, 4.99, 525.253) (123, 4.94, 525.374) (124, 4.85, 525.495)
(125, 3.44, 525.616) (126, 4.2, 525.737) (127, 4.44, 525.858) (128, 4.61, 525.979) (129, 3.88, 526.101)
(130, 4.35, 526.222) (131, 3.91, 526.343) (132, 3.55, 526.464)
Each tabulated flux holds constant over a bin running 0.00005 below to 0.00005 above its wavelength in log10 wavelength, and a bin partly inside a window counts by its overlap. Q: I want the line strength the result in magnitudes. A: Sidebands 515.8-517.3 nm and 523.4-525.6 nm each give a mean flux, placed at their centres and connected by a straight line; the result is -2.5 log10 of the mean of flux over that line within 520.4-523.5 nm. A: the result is 0.08 mag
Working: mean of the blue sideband 3.07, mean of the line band 3.53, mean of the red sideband 4.13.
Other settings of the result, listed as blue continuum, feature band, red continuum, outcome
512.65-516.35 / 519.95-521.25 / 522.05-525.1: 0.40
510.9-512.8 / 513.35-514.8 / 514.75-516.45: -0.02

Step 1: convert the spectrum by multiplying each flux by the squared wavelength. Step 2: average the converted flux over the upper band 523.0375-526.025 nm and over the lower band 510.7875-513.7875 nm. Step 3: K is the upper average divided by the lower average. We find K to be 1.29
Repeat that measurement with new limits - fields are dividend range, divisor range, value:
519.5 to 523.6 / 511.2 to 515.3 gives 1.06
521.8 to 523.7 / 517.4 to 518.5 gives 1.90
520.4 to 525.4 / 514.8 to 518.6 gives 1.36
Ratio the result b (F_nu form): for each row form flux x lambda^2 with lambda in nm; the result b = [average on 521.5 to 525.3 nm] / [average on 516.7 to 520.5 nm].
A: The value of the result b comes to 1.58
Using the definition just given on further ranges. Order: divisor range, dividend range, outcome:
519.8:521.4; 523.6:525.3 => 1.47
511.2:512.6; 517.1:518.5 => 0.65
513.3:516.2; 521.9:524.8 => 1.24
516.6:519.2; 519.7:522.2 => 1.40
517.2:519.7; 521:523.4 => 1.58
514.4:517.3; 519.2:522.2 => 1.02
